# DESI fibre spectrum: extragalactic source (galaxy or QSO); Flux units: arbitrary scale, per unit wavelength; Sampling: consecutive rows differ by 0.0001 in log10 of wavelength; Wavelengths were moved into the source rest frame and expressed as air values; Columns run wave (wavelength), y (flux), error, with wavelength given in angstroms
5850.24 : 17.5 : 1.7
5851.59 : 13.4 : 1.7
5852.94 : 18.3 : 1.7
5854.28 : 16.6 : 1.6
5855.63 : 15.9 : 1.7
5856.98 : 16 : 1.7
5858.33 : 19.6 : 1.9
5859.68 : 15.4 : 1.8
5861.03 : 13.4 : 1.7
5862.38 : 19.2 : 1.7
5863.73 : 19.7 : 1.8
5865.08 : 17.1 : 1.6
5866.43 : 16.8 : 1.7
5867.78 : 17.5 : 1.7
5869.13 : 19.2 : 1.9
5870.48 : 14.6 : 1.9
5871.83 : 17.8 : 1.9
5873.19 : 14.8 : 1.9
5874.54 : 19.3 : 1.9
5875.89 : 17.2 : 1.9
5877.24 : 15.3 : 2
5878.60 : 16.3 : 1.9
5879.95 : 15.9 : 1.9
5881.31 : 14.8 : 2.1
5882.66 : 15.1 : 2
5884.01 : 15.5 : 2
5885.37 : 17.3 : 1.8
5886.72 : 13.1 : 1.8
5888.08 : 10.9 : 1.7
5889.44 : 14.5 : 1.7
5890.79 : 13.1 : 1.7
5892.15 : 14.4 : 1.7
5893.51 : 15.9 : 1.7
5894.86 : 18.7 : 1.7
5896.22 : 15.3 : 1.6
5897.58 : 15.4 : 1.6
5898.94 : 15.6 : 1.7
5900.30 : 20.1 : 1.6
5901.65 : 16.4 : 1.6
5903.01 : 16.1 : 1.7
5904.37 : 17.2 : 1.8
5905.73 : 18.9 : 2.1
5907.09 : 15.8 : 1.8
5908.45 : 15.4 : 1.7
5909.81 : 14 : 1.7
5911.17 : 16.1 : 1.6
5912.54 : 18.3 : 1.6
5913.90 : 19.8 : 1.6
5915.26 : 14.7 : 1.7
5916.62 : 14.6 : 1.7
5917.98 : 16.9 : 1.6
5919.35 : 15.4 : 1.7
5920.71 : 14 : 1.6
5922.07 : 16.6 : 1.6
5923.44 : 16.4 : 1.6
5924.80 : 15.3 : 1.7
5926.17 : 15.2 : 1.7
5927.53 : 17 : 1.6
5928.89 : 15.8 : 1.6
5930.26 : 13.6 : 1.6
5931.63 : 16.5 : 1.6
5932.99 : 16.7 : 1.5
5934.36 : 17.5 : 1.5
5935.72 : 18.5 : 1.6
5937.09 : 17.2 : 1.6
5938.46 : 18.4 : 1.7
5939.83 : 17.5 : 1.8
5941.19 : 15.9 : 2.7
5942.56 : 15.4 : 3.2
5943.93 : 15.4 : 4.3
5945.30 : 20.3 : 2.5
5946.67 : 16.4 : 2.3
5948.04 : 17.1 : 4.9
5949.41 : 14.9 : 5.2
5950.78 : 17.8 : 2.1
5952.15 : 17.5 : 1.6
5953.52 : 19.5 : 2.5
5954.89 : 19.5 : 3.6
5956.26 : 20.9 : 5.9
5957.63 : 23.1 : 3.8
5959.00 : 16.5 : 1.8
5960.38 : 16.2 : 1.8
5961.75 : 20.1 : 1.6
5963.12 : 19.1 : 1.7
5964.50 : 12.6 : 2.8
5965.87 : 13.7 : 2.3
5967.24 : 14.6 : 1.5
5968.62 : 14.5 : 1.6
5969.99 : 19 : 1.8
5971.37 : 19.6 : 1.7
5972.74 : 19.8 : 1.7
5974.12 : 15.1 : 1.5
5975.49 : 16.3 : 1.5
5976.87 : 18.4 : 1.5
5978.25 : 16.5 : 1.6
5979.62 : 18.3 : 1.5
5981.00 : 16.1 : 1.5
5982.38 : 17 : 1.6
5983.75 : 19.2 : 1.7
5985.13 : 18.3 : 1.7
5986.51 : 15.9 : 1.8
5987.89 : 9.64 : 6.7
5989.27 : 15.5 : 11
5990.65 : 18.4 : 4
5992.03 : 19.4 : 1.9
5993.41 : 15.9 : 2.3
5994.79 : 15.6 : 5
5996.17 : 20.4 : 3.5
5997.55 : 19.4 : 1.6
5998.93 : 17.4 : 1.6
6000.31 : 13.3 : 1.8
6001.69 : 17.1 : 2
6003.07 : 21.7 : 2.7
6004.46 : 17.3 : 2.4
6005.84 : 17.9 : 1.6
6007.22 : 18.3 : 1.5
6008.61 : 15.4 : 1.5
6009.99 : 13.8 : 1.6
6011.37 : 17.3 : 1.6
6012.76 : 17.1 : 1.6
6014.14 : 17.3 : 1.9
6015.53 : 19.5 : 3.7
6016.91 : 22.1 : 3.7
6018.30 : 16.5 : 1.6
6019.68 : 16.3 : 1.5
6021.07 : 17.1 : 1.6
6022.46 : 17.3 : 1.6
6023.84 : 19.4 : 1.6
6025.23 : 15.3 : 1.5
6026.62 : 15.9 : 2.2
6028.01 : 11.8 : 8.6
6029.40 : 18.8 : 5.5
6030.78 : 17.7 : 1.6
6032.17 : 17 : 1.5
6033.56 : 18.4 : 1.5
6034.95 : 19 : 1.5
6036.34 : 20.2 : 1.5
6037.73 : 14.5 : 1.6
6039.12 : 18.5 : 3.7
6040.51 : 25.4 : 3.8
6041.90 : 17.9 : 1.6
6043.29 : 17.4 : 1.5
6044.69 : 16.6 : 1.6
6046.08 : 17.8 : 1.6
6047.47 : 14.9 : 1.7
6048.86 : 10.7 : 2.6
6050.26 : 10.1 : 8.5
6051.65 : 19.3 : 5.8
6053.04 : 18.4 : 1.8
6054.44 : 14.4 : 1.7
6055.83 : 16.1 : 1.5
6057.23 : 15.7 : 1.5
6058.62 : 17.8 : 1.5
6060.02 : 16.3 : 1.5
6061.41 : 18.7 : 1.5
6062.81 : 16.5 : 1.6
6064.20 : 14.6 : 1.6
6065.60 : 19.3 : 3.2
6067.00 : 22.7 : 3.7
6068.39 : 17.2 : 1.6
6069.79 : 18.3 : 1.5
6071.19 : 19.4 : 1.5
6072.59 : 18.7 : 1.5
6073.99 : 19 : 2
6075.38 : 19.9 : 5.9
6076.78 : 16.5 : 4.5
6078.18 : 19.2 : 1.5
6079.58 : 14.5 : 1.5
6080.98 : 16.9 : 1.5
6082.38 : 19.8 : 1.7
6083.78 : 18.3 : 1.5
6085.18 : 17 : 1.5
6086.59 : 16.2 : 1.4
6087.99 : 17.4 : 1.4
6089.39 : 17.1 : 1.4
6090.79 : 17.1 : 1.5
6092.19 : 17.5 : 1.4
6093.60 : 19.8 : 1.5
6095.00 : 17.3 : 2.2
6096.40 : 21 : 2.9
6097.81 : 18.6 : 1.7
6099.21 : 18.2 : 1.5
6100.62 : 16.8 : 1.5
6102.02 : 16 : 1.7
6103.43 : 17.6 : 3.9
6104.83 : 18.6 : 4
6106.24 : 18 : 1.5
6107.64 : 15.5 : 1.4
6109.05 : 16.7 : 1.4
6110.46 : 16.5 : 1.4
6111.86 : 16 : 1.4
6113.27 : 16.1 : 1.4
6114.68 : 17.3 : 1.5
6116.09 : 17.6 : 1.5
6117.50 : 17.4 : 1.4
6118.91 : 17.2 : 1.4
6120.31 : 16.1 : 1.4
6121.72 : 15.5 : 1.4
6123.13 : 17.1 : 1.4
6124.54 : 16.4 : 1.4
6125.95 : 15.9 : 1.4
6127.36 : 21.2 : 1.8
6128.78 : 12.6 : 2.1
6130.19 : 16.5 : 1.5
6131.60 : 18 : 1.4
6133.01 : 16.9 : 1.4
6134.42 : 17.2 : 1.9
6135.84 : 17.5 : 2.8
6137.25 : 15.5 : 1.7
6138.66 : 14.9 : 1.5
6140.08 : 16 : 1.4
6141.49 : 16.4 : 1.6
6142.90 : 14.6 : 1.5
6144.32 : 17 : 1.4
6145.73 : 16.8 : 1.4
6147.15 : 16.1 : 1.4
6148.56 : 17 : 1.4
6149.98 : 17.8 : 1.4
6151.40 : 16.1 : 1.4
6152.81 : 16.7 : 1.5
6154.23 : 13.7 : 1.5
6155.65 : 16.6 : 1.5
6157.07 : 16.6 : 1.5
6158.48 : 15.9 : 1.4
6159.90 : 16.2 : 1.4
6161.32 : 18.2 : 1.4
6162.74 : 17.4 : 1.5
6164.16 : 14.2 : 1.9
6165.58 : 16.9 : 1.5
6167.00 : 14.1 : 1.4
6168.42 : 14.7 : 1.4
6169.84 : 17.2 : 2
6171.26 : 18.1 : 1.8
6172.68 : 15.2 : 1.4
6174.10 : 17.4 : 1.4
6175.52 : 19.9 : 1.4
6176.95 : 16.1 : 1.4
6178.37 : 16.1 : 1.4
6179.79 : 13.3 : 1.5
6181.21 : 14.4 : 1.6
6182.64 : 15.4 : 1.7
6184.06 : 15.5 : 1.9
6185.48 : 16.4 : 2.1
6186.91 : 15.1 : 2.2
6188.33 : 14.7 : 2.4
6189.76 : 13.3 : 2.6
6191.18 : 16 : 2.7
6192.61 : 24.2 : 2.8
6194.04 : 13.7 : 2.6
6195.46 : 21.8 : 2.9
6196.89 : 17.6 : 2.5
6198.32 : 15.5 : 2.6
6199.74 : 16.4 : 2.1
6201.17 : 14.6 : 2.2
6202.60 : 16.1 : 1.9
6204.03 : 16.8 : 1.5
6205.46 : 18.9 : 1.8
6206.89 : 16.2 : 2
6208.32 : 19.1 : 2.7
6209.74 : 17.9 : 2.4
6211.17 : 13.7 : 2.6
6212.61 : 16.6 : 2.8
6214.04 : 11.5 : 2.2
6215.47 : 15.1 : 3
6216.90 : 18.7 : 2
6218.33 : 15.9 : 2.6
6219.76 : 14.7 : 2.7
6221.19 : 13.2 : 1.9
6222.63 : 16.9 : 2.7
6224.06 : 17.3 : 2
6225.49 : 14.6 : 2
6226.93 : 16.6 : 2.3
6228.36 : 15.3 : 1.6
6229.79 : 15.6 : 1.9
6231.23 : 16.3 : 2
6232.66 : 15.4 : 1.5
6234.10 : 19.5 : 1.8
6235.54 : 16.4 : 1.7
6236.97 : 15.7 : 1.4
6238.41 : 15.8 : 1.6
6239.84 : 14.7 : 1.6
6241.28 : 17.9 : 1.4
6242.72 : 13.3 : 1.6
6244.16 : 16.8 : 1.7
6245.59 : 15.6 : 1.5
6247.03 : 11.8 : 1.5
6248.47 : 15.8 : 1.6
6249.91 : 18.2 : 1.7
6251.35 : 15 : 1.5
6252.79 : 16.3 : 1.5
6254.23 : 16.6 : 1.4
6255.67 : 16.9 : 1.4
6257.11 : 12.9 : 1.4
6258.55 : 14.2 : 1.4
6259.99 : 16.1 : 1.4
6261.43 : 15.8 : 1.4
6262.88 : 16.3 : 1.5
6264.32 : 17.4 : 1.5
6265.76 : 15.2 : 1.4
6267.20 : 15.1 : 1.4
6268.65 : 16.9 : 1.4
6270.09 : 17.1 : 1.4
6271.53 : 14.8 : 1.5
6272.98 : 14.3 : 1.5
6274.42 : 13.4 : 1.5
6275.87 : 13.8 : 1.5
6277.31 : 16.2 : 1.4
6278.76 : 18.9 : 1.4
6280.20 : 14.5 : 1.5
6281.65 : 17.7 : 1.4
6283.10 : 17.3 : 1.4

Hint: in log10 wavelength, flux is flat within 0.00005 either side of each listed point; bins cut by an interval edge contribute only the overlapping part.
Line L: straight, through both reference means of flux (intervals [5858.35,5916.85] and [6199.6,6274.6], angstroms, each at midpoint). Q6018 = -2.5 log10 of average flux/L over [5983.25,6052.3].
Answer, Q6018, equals -0.067 mag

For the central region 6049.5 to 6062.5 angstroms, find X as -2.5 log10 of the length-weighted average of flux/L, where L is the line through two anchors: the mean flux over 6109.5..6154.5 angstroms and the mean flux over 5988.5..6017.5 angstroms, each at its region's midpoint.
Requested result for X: 0.056 mag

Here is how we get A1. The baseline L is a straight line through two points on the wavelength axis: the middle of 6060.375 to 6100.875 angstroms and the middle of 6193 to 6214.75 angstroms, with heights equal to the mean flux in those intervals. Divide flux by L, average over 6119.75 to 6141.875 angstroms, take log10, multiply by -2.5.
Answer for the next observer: 0.061 mag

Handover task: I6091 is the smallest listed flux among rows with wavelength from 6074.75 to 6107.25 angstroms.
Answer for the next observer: 14.5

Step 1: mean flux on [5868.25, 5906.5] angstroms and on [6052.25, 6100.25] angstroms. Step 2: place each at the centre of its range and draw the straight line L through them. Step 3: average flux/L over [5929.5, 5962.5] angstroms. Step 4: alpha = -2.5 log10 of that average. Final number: -0.064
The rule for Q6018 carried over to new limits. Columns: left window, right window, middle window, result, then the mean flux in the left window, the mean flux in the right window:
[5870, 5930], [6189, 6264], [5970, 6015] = -0.08 mag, 15.9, 16.1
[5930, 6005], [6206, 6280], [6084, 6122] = -0.05 mag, 17.2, 15.8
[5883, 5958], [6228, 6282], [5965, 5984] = -0.04 mag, 16.5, 15.8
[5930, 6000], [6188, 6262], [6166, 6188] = 0.02 mag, 17.2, 16.1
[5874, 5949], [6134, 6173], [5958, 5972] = -0.03 mag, 16.2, 16.2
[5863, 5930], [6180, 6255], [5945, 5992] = -0.08 mag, 16.1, 16.1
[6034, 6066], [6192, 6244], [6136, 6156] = 0.03 mag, 16.9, 16.4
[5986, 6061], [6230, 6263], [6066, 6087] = -0.10 mag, 17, 15.8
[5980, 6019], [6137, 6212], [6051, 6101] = -0.06 mag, 17.3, 16.3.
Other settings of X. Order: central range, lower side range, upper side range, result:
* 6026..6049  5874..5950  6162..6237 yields -0.08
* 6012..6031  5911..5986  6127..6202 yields -0.03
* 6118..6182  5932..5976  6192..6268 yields 0.01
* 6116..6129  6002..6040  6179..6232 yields -0.01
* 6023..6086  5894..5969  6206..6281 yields -0.06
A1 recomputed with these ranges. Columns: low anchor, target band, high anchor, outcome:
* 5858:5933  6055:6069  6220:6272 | -0.10 mag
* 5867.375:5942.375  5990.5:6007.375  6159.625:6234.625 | -0.10 mag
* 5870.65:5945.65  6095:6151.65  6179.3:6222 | -0.05 mag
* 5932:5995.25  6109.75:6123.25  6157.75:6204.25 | -0.01 mag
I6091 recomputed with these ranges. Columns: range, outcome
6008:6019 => 13.8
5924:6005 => 9.64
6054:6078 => 14.4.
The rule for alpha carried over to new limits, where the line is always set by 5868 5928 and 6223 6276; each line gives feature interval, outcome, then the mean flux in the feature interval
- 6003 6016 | -0.091 mag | 17.3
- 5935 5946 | -0.088 mag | 17.3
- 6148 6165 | -0.038 mag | 16.4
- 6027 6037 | -0.104 mag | 17.5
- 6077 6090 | -0.097 mag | 17.3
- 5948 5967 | -0.112 mag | 17.7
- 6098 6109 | -0.094 mag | 17.3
